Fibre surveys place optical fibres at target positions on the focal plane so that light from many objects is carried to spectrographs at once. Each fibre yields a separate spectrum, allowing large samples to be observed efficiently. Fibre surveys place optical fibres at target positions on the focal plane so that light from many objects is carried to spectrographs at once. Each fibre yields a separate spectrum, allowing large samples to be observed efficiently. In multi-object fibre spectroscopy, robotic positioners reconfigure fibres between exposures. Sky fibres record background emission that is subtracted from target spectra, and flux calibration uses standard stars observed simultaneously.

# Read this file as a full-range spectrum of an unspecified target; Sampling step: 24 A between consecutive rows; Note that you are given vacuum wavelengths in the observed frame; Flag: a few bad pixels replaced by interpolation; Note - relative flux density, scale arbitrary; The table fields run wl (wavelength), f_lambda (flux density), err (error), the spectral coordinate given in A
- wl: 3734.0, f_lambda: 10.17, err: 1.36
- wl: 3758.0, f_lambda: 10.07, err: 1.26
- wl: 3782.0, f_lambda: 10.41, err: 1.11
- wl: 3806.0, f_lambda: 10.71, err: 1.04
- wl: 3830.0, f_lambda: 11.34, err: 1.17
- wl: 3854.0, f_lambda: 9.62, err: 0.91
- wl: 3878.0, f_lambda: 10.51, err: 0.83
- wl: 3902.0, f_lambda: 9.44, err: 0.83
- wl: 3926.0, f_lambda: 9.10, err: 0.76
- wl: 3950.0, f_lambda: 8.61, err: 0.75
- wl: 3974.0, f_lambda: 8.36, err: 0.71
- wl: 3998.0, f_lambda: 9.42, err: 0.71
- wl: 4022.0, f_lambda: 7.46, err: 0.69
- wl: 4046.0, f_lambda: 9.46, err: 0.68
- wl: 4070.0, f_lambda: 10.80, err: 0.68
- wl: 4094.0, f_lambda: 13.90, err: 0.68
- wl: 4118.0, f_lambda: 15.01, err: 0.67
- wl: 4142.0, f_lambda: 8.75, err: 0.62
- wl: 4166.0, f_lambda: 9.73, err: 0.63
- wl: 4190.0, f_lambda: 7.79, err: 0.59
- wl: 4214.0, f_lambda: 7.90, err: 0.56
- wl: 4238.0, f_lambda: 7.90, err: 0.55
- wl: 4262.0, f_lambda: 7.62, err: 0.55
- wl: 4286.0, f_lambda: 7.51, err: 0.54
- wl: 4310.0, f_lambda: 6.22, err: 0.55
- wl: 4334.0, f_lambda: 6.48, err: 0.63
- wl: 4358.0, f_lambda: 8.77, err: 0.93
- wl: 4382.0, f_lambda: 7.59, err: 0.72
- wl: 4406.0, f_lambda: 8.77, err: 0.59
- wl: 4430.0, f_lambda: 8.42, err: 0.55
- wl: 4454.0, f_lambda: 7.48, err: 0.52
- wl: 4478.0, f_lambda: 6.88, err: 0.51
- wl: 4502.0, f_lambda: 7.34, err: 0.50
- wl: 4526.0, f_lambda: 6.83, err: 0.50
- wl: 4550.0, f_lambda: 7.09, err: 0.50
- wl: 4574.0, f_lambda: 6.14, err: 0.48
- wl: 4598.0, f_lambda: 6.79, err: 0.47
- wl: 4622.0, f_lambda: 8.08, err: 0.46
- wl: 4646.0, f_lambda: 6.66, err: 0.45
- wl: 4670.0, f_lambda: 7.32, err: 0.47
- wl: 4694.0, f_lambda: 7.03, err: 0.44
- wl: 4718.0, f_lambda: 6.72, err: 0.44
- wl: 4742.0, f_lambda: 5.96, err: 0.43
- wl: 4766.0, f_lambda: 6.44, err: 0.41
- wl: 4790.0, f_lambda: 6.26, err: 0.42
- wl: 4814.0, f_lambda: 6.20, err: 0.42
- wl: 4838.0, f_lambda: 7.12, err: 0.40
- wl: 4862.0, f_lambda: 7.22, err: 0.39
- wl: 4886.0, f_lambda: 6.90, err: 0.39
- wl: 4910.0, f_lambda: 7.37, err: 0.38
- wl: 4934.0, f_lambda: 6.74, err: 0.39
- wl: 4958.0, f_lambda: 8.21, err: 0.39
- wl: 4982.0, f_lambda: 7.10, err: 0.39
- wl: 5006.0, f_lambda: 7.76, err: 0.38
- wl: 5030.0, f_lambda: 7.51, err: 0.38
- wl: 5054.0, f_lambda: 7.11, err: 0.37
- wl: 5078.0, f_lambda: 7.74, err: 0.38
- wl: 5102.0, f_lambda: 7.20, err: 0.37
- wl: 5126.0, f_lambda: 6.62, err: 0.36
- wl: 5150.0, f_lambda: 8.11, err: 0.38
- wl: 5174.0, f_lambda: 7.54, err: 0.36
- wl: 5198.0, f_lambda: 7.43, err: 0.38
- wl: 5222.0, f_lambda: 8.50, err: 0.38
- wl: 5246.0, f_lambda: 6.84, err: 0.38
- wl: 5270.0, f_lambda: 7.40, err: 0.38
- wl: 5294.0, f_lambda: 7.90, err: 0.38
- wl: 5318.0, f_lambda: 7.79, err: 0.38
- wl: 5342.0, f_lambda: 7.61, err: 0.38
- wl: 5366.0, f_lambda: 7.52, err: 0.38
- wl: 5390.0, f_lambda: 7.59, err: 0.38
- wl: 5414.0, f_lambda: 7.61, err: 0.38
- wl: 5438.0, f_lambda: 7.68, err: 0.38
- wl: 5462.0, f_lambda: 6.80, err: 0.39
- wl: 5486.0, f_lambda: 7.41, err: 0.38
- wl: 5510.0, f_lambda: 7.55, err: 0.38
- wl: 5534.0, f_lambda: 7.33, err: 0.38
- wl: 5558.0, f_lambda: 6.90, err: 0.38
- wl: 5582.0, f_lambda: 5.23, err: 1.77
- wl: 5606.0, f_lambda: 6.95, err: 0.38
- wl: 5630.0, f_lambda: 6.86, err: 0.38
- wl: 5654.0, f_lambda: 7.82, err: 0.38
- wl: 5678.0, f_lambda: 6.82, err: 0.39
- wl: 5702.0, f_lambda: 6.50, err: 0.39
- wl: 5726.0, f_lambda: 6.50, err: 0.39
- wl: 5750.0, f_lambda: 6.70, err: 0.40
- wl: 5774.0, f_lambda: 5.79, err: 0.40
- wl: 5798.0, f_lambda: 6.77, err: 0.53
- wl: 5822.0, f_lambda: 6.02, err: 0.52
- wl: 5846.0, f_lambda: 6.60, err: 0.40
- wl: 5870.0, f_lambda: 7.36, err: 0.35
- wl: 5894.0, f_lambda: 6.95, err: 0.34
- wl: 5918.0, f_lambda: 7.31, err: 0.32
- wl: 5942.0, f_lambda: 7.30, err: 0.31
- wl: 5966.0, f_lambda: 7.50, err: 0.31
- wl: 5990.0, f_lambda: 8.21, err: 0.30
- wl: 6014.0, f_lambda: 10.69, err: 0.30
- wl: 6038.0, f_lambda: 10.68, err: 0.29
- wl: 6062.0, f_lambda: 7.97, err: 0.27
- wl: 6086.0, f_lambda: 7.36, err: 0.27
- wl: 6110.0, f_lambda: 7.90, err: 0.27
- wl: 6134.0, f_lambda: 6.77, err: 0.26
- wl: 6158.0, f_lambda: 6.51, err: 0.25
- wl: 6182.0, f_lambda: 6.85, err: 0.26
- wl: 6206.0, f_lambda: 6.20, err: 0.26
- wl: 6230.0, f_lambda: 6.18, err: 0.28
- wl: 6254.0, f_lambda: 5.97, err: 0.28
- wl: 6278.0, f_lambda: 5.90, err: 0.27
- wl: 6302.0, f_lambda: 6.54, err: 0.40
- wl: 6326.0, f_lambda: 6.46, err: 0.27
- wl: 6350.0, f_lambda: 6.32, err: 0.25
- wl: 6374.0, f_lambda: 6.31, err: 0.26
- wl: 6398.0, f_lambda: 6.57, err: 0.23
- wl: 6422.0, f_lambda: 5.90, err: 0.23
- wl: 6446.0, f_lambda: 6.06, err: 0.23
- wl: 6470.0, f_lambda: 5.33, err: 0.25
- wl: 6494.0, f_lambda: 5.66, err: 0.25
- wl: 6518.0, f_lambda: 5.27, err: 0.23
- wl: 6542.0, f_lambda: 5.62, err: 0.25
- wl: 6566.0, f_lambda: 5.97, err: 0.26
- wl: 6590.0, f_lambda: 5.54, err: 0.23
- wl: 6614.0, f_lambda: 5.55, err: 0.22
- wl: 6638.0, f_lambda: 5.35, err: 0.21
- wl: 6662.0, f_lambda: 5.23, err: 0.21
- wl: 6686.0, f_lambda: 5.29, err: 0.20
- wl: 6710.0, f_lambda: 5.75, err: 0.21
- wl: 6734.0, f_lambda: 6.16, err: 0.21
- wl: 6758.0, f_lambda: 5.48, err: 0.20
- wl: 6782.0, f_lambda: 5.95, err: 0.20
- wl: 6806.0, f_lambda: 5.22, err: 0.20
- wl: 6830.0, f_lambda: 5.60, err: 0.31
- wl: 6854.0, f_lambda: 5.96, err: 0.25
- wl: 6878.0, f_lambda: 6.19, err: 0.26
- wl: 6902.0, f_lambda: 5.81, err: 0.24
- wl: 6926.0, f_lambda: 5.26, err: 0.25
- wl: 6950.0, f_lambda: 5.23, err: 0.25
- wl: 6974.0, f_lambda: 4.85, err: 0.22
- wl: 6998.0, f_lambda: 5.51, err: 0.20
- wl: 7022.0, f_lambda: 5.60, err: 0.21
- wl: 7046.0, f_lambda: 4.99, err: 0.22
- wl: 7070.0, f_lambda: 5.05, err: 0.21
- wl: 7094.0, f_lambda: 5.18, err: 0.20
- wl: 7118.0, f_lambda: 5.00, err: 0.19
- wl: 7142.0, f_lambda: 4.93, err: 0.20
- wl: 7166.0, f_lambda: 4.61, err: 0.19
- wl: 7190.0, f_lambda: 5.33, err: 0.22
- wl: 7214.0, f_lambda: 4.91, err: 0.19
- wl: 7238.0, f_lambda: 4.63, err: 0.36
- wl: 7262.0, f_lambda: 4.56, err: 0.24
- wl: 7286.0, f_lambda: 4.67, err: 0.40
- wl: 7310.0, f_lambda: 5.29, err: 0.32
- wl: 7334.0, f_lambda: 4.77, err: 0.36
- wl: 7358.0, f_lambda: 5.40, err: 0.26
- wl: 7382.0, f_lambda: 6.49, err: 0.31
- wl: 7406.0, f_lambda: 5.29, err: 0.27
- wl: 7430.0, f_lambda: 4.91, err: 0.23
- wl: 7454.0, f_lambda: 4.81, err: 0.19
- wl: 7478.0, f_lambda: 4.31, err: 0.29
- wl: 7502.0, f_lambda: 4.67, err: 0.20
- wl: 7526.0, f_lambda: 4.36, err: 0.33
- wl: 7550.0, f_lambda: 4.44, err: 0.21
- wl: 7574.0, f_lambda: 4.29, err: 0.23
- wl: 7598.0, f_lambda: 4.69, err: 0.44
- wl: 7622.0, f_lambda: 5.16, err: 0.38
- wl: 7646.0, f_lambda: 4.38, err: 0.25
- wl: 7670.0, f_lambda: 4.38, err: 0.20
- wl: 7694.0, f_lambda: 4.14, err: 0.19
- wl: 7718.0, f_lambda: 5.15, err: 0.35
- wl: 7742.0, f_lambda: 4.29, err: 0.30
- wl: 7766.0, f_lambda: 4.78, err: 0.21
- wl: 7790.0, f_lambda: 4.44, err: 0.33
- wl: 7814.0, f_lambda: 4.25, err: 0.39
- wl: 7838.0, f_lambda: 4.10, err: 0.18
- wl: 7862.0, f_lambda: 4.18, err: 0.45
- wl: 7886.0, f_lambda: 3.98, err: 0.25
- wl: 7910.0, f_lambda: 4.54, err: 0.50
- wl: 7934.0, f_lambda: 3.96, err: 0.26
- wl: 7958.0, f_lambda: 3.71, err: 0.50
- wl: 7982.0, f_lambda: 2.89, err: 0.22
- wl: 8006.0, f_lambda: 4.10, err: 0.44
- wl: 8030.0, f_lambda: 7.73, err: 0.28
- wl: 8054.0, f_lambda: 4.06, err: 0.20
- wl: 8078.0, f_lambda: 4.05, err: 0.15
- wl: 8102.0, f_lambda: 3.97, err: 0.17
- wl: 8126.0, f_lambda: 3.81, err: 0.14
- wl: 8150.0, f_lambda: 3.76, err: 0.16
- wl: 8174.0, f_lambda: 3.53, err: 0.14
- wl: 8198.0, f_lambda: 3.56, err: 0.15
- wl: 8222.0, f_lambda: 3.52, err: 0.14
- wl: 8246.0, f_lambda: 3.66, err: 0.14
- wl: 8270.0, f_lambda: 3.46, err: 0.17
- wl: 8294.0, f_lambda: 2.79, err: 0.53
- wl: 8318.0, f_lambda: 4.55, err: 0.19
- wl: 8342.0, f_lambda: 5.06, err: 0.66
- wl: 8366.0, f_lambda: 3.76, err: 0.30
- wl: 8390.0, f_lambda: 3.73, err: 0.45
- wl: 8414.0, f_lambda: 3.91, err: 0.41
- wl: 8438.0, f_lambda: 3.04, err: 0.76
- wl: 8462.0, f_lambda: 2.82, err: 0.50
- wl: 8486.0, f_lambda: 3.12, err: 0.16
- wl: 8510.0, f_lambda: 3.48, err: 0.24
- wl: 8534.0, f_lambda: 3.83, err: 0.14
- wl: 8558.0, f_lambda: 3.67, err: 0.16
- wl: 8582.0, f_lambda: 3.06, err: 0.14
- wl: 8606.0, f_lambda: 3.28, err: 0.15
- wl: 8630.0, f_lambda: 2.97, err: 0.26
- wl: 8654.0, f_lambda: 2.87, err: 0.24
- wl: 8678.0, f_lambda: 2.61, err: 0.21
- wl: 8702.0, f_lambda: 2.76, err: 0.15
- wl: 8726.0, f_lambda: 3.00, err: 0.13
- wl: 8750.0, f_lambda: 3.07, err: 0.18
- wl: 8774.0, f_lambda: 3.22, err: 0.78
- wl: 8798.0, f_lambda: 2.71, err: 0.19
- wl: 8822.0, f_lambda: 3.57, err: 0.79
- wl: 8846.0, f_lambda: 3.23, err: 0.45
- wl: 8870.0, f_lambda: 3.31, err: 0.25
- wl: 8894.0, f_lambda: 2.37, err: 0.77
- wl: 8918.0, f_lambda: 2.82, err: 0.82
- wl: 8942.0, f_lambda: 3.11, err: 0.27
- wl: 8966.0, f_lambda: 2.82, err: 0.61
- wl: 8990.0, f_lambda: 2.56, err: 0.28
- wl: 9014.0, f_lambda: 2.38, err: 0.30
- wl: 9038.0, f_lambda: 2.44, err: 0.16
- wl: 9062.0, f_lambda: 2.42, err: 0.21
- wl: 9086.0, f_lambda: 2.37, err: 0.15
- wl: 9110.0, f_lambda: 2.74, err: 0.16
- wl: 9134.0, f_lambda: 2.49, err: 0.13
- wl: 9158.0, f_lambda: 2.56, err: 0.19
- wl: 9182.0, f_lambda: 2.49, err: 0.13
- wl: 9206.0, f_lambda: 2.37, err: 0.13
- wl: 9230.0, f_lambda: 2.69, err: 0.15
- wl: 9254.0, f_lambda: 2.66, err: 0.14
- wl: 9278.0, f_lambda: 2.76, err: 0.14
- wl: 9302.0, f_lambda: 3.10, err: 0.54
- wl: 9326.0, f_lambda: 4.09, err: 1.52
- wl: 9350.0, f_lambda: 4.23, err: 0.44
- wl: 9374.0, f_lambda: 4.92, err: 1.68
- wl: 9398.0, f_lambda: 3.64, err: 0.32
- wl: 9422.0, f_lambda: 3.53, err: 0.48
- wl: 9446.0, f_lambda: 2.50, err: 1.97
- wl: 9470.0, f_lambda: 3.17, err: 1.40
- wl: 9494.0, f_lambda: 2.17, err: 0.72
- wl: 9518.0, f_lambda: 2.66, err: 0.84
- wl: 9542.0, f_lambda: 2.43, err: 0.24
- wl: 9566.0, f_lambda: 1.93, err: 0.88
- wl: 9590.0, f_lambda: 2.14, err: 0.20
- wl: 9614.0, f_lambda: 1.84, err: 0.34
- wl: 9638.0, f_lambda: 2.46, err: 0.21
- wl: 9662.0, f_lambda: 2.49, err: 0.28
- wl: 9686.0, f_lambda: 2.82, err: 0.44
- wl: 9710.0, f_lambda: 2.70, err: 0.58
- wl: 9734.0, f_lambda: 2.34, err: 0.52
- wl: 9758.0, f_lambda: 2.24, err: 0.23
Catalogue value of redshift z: 1.153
